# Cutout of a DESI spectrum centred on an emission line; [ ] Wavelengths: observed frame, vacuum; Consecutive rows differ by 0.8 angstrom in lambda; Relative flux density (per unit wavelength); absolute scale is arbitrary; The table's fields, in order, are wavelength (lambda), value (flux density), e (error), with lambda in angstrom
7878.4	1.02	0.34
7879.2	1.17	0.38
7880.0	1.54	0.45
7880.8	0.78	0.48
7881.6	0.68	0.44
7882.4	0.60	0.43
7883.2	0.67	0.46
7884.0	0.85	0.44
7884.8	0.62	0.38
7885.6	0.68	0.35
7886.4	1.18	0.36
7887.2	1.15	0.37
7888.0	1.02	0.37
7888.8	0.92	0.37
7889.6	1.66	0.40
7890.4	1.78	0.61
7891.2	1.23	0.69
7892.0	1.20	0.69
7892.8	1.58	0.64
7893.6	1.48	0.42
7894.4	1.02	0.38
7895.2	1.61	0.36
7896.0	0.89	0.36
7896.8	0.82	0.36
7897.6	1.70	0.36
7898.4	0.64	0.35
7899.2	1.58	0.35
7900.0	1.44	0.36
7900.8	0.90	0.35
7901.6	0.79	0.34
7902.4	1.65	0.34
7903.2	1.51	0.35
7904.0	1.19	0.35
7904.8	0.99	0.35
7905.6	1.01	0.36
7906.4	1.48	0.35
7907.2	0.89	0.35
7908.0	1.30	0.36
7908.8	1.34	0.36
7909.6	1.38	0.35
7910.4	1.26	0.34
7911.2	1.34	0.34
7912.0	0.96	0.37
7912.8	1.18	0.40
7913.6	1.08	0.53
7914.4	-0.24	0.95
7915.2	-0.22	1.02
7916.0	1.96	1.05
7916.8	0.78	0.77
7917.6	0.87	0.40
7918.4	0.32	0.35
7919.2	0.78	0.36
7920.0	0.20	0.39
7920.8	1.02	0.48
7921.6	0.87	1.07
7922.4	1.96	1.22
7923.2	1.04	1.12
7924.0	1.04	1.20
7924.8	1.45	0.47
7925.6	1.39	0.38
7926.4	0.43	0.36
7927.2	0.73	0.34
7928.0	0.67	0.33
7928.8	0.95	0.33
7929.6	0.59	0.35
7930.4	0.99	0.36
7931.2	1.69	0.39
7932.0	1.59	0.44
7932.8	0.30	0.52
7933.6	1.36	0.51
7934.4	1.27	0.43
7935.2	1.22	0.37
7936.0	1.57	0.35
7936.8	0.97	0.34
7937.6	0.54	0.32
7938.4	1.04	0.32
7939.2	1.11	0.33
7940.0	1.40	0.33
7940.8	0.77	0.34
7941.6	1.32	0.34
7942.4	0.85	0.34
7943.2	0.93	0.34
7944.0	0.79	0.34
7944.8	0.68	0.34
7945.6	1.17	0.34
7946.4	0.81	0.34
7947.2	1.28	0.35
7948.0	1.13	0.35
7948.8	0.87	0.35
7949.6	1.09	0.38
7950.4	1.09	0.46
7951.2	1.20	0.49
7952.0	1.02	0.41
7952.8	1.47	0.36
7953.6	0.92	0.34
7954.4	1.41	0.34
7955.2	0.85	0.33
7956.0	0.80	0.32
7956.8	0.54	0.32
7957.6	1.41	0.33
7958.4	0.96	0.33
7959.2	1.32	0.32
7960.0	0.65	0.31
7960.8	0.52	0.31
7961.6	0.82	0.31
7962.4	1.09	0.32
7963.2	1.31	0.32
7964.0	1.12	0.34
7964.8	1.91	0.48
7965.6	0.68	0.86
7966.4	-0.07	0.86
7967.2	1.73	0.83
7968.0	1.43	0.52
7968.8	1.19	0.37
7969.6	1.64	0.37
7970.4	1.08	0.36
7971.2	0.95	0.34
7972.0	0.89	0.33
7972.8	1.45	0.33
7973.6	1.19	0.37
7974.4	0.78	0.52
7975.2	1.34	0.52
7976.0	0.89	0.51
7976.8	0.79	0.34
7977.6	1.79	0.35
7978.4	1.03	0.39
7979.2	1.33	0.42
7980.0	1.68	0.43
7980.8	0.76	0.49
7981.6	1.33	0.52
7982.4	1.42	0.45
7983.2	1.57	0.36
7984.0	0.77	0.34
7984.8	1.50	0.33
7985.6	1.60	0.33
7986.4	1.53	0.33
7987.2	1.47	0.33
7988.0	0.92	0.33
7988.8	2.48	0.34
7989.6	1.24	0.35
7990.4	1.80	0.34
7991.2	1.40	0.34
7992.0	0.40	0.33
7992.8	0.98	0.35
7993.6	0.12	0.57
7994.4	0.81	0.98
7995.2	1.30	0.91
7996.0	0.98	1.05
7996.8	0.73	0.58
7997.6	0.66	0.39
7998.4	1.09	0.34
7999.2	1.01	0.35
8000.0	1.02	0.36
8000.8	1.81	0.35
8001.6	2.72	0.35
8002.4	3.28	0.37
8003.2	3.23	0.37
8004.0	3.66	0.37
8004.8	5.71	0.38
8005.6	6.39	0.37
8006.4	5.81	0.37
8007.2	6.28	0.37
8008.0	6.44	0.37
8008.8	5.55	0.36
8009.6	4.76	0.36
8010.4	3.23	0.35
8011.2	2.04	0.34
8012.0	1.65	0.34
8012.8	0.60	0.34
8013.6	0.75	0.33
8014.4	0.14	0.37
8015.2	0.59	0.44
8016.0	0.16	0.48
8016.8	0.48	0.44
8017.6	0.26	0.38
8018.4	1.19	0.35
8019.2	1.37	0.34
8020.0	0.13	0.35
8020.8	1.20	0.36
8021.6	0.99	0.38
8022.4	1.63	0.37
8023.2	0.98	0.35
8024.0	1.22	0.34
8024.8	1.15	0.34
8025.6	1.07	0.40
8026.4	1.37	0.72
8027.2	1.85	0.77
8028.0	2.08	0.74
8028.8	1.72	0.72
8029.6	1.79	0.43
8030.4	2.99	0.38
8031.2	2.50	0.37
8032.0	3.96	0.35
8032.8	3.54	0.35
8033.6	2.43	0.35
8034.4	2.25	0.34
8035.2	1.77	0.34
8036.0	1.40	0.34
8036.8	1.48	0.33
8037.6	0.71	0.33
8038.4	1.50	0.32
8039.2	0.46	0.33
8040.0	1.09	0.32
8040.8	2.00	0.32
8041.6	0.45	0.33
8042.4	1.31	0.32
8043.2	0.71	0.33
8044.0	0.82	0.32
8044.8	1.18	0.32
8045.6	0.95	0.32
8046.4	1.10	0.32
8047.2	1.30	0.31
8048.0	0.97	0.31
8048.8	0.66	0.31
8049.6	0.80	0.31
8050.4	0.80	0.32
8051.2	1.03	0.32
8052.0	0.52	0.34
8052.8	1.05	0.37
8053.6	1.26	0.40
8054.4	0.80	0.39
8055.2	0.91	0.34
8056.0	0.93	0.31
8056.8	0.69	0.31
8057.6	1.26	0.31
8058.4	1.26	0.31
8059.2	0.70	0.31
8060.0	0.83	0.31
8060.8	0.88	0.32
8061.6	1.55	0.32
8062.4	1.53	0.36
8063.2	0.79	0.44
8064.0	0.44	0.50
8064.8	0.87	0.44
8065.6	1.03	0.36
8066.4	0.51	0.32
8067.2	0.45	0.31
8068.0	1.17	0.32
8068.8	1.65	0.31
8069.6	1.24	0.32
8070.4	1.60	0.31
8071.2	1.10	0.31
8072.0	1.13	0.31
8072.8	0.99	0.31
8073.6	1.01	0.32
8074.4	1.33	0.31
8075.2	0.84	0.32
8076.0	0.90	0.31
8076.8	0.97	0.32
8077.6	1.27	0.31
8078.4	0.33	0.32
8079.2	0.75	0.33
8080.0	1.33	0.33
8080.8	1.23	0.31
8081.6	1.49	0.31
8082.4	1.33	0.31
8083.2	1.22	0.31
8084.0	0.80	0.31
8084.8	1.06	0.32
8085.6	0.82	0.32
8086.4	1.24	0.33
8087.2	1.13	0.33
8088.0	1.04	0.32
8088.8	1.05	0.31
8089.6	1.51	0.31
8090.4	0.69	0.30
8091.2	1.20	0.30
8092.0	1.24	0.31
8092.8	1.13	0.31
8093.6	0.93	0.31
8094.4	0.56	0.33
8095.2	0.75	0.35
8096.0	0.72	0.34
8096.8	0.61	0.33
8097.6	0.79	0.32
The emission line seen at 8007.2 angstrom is H-alpha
